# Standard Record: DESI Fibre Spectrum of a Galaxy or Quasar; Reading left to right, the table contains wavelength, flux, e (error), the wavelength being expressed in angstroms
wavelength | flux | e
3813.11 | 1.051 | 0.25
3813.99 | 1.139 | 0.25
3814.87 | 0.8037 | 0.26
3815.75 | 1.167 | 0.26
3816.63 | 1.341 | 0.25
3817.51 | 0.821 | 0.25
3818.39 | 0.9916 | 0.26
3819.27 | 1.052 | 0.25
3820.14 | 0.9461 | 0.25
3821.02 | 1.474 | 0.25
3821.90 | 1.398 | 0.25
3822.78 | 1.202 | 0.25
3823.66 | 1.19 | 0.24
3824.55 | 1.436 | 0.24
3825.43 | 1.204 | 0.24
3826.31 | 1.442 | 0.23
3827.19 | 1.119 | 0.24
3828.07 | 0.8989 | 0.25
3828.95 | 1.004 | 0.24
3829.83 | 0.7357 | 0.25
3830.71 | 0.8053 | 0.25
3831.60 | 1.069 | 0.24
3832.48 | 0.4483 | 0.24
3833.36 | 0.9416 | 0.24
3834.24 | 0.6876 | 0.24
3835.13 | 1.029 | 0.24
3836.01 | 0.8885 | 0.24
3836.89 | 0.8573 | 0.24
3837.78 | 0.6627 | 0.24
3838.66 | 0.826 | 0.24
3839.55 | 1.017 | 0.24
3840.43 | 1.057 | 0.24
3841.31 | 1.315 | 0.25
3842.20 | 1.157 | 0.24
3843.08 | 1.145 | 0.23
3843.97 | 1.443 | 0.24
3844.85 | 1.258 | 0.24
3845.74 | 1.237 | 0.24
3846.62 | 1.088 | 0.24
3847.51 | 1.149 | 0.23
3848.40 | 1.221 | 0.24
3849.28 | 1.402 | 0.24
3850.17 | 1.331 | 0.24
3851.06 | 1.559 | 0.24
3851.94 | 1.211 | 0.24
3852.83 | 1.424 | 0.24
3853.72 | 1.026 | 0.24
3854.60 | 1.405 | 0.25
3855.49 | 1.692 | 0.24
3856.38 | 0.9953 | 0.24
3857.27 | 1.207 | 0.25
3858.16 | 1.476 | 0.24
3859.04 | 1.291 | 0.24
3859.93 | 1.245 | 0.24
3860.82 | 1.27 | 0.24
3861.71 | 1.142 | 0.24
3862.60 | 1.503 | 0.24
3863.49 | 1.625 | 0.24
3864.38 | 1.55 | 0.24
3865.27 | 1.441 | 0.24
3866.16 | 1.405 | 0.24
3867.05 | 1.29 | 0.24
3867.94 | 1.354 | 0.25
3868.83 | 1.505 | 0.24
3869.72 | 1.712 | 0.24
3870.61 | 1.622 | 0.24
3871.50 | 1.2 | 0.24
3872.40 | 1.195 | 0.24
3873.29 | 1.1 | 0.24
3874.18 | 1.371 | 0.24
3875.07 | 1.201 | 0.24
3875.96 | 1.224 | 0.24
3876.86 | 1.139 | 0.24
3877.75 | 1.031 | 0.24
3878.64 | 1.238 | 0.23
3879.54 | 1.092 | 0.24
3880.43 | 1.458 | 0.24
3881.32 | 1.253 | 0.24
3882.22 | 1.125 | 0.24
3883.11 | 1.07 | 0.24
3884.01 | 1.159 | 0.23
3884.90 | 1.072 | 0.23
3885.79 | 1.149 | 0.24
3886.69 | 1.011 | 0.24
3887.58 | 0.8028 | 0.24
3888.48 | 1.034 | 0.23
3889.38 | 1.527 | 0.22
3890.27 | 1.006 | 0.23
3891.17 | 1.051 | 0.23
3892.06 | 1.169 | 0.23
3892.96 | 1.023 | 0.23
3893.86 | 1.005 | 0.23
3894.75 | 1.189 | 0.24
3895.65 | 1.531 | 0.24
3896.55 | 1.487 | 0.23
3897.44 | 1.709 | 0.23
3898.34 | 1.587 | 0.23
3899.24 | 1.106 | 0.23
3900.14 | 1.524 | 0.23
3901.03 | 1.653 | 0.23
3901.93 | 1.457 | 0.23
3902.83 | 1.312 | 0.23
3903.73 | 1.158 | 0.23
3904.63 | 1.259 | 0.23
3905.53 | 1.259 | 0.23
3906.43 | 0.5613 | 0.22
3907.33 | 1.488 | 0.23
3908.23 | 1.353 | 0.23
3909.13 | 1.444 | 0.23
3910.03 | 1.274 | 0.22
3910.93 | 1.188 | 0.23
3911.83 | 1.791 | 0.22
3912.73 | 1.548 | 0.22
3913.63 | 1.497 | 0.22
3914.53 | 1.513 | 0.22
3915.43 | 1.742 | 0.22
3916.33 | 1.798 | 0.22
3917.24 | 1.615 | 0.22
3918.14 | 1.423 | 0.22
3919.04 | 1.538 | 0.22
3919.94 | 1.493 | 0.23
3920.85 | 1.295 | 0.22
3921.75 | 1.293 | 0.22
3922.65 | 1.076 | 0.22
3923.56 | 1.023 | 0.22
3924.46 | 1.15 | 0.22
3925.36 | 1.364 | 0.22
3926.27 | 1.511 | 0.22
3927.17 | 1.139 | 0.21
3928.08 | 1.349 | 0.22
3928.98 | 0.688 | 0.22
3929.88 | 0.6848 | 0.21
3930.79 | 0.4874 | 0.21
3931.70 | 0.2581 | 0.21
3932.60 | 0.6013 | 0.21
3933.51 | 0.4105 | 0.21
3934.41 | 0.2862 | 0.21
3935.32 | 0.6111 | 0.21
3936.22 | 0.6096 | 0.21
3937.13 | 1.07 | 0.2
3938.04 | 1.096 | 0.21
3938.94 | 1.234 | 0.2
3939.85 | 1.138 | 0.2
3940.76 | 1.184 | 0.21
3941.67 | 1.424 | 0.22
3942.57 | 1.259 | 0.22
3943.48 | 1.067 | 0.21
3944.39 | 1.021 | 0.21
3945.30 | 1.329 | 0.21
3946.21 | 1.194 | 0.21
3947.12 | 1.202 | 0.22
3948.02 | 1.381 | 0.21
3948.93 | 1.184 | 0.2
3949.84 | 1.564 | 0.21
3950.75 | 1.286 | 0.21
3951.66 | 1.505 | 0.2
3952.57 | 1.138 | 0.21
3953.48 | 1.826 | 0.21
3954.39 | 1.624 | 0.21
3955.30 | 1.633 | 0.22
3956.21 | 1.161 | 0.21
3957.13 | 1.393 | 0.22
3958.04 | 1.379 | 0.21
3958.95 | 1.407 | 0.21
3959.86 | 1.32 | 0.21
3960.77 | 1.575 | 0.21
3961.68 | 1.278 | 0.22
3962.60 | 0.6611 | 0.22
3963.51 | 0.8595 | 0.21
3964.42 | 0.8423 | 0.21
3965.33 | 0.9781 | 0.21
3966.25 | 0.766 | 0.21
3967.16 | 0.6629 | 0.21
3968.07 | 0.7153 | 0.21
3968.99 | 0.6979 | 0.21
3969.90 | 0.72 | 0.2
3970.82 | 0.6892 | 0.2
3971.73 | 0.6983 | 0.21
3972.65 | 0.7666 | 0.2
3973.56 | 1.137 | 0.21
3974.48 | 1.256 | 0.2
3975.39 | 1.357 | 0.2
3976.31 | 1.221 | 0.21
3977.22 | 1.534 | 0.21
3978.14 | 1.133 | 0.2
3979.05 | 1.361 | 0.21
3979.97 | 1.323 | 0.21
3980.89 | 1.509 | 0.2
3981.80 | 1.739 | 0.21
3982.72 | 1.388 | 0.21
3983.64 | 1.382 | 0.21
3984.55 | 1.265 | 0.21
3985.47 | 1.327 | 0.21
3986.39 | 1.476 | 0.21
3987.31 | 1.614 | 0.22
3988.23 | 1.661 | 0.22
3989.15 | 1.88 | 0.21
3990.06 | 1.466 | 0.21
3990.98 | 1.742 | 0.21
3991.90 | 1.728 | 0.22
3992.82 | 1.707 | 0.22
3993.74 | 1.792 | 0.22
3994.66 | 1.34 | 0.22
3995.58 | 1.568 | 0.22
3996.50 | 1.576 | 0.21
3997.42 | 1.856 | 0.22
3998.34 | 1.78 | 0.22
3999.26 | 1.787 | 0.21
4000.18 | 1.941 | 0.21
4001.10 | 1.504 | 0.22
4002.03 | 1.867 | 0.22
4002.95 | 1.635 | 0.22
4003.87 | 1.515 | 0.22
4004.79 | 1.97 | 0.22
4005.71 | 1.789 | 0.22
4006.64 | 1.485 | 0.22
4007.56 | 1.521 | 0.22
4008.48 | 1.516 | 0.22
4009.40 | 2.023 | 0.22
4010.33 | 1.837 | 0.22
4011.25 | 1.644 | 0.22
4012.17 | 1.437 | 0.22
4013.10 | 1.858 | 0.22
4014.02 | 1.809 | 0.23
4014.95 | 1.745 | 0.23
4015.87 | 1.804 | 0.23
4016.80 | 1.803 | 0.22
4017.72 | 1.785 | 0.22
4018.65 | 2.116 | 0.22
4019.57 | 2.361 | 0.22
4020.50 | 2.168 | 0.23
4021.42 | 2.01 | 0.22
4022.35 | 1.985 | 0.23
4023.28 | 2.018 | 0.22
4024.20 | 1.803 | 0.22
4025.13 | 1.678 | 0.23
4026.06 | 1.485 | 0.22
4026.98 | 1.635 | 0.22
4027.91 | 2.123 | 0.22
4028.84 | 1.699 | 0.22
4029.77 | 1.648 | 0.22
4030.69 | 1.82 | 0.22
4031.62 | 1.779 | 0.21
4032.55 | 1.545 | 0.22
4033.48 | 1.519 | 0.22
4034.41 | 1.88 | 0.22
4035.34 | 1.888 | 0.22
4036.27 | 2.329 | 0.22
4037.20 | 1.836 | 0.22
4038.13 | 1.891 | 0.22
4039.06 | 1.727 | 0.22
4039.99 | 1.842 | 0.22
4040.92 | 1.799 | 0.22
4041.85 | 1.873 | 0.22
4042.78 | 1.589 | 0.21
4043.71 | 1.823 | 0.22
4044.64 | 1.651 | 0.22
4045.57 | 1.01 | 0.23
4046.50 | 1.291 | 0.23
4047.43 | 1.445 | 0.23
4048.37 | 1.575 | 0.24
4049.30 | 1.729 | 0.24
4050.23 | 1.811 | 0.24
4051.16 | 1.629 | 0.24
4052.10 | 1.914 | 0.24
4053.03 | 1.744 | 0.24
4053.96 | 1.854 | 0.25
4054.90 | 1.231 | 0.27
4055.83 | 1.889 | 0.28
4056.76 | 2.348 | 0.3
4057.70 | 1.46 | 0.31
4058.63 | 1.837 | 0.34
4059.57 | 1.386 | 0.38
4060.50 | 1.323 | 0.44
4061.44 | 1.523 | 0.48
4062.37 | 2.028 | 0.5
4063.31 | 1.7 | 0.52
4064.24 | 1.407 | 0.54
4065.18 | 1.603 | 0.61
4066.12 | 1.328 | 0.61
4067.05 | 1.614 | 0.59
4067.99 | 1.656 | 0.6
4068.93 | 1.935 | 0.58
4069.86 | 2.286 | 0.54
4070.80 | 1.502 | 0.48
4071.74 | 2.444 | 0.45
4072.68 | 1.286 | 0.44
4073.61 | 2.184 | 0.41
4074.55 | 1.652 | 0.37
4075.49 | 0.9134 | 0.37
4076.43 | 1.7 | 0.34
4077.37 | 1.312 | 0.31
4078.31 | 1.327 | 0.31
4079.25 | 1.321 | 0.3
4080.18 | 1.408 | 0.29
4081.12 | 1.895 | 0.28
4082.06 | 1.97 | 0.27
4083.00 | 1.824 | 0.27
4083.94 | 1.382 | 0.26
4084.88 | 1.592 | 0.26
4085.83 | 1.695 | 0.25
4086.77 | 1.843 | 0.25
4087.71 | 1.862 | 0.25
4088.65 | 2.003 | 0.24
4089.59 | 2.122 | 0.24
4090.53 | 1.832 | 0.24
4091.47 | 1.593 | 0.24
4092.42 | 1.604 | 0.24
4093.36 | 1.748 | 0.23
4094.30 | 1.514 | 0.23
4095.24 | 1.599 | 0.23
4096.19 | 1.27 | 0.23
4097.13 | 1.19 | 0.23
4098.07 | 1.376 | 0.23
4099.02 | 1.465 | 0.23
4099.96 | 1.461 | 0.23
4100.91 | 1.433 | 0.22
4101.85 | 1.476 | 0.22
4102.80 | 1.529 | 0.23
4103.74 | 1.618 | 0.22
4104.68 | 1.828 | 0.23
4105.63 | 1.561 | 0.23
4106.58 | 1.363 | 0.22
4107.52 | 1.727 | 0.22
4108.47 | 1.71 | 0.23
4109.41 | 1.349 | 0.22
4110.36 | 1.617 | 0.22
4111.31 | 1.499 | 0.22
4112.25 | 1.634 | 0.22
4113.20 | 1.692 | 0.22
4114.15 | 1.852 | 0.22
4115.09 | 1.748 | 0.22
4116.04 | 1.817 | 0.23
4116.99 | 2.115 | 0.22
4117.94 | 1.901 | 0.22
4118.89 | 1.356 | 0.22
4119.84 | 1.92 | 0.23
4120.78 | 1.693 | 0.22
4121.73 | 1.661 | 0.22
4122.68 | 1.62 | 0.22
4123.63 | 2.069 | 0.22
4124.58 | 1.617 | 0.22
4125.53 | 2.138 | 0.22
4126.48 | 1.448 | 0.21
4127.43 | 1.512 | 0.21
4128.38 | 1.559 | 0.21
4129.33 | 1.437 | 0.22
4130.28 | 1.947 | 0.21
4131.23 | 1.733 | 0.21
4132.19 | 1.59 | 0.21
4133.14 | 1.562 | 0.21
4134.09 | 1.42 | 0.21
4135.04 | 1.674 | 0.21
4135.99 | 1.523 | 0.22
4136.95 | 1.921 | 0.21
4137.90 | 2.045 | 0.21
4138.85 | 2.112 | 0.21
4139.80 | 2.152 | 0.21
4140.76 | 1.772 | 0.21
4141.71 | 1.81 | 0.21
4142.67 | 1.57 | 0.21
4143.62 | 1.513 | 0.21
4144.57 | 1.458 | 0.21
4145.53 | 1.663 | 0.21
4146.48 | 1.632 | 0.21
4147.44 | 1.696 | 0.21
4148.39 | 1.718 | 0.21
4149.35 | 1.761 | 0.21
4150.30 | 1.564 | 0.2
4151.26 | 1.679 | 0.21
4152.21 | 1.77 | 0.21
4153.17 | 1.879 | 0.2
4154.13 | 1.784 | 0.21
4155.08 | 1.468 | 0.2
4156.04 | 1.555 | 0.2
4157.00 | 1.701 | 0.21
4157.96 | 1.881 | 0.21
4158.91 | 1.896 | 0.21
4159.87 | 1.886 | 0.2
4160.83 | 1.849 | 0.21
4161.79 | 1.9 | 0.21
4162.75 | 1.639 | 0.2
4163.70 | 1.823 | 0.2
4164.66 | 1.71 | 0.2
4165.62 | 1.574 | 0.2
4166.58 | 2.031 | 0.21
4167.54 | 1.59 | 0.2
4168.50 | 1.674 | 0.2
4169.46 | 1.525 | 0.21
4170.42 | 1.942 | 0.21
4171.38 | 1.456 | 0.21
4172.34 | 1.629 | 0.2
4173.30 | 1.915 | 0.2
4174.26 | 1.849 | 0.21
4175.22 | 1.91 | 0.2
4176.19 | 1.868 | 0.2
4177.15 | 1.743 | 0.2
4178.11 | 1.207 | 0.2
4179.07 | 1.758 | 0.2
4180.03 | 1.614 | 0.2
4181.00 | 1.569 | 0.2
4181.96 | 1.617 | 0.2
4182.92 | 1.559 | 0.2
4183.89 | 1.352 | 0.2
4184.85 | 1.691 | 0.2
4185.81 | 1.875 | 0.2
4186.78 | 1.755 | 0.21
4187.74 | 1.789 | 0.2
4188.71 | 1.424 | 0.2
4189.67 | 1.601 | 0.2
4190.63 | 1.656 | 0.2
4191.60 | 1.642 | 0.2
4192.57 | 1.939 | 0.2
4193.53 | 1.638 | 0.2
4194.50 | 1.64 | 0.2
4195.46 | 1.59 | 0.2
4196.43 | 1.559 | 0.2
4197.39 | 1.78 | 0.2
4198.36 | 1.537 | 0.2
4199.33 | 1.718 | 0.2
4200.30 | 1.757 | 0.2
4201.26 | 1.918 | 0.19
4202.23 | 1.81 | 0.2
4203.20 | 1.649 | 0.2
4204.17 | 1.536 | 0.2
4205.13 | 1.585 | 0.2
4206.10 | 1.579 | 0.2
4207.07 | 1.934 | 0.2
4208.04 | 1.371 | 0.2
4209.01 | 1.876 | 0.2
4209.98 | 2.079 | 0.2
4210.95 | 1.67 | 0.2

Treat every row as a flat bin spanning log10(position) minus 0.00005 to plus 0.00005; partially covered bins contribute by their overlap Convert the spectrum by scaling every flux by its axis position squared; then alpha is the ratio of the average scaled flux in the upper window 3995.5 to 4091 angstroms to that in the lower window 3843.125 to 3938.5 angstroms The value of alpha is 1.51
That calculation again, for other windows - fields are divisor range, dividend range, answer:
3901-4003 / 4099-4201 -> 1.46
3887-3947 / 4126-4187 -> 1.60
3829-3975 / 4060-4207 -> 1.59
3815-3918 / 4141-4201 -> 1.59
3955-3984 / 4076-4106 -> 1.50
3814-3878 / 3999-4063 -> 1.61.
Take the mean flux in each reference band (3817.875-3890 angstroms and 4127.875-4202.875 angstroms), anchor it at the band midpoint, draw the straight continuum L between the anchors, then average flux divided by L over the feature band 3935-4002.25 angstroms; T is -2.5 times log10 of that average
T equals 0.07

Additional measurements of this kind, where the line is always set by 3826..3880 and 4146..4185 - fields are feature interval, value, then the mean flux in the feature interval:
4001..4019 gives -0.19 mag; 1.73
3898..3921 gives -0.10 mag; 1.42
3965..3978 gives 0.42 mag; 0.947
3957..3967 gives 0.23 mag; 1.11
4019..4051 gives -0.19 mag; 1.77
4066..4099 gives -0.06 mag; 1.65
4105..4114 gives 0.02 mag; 1.59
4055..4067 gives -0.07 mag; 1.64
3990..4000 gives -0.18 mag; 1.68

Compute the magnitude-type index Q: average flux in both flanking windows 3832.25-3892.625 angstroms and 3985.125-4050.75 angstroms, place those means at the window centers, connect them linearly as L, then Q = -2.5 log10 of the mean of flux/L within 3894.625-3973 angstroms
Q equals 0.21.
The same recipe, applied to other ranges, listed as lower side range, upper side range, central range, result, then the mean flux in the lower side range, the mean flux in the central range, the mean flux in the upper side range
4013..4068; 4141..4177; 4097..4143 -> 0.04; 1.74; 1.67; 1.72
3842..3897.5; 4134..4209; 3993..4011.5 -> -0.16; 1.27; 1.7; 1.7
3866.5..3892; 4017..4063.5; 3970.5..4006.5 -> 0.06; 1.21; 1.5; 1.76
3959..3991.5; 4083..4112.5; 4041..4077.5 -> -0.13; 1.2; 1.66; 1.6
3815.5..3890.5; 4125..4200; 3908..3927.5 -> -0.10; 1.19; 1.41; 1.7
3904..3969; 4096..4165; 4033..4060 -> -0.17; 1.18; 1.72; 1.68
